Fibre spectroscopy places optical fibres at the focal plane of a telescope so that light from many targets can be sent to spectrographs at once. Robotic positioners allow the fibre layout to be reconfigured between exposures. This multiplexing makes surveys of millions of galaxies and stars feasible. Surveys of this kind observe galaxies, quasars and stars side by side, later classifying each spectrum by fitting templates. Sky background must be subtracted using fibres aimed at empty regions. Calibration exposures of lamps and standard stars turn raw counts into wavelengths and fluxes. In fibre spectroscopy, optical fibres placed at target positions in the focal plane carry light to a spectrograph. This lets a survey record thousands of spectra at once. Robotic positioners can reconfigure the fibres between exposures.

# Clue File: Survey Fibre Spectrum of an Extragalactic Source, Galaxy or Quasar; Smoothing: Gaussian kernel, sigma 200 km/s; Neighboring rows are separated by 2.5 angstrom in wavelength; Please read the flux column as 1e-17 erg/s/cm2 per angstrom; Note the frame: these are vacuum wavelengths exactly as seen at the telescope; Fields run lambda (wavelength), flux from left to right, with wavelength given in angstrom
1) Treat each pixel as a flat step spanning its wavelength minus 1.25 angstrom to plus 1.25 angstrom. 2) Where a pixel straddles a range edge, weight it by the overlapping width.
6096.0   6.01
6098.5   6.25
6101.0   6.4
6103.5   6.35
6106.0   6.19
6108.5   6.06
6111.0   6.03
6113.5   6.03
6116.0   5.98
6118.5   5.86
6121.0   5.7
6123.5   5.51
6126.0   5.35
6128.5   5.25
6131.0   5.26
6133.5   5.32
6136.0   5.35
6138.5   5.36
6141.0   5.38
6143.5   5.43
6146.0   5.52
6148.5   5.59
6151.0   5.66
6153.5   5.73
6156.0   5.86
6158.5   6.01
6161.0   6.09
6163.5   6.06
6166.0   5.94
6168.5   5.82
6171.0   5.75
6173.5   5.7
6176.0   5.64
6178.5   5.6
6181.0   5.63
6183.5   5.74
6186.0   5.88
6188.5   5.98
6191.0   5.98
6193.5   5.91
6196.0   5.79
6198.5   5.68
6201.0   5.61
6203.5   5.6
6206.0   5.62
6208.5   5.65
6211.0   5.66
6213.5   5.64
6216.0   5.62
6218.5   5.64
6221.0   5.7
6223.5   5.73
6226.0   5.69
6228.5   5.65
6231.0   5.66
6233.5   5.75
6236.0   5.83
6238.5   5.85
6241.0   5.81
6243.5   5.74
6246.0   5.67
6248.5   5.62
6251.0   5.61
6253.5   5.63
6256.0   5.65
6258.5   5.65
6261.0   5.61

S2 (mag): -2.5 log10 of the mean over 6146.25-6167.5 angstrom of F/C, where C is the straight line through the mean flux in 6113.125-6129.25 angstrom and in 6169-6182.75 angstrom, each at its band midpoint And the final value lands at -0.03 mag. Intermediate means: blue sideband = 5.66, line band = 5.85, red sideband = 5.68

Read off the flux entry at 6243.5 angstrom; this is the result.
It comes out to 5.74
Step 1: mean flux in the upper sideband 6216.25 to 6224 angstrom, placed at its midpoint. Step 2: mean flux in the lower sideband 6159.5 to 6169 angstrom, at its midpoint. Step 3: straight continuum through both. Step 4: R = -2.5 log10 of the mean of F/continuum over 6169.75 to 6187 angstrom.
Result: 0.04 mag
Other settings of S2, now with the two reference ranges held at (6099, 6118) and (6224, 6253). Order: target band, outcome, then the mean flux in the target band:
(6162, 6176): 0.019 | 5.84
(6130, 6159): 0.093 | 5.53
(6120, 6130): 0.122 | 5.44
